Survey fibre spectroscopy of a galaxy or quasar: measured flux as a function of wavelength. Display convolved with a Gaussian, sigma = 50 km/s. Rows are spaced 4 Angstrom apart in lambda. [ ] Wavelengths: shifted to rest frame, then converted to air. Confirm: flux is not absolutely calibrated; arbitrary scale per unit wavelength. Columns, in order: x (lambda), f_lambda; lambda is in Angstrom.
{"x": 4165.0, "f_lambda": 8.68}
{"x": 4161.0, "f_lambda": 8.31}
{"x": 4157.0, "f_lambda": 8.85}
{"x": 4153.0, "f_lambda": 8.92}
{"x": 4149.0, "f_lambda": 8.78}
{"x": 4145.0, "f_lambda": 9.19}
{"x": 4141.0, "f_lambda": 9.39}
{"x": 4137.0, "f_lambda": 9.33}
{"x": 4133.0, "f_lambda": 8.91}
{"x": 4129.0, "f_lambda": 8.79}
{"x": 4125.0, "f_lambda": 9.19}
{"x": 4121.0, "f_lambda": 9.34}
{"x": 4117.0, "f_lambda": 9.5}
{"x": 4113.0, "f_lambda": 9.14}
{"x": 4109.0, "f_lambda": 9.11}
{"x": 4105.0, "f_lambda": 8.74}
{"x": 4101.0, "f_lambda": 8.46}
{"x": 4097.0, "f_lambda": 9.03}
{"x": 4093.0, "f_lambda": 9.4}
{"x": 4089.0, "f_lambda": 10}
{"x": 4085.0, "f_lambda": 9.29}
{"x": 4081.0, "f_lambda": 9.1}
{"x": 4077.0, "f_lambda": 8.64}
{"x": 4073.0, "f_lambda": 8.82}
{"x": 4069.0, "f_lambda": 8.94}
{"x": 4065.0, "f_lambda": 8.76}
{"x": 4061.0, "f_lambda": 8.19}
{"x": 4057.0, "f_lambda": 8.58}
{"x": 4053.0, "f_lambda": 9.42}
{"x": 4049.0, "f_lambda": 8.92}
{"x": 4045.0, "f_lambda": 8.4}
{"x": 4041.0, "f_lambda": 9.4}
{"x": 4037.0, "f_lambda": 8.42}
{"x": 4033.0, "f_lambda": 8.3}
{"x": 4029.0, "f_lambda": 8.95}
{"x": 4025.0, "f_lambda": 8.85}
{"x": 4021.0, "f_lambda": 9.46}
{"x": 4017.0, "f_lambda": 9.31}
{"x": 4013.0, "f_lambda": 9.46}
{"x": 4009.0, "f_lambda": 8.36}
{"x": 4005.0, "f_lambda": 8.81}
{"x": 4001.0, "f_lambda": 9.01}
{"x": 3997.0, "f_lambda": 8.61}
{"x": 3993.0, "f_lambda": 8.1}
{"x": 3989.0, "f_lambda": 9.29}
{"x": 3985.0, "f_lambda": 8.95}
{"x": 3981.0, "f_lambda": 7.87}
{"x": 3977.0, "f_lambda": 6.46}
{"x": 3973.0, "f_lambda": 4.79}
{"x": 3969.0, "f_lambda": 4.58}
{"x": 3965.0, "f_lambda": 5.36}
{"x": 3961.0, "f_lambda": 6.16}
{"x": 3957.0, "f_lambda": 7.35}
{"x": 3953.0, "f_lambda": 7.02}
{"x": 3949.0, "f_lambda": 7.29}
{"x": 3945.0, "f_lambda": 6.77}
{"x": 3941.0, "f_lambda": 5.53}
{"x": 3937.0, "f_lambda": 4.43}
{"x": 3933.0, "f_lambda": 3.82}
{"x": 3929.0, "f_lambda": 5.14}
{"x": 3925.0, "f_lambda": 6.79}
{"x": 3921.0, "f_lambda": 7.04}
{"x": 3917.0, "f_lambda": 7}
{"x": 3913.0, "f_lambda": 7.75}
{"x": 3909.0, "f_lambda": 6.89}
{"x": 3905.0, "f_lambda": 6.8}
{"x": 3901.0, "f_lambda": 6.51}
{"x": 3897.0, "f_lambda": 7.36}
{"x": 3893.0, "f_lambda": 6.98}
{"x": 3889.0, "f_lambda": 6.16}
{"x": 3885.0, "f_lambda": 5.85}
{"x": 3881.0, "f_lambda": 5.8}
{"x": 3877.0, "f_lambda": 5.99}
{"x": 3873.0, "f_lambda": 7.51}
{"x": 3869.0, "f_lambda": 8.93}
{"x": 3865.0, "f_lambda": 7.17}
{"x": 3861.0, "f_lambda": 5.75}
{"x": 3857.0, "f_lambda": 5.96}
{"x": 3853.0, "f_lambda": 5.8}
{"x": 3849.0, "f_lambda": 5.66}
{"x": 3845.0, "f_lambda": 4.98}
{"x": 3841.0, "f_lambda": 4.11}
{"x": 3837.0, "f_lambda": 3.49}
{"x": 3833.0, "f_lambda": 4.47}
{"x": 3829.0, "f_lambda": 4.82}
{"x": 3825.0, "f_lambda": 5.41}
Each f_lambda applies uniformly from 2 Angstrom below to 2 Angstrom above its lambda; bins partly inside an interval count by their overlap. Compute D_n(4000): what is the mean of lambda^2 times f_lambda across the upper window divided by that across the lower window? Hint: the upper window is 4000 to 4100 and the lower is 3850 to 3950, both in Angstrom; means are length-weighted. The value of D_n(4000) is 1.5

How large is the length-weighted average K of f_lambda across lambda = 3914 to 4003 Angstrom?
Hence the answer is 6.71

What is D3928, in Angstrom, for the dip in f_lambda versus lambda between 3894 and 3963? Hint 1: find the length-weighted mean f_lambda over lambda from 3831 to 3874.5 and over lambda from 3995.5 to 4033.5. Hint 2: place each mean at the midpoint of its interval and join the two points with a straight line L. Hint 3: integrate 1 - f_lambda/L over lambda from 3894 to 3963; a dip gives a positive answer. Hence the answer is 7.3 Angstrom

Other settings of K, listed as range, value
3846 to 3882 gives 6.49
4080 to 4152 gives 9.15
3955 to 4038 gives 7.92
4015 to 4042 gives 8.94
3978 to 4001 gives 8.51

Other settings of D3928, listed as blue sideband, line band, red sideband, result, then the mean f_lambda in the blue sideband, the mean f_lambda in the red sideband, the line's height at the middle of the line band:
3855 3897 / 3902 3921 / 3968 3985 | -1.5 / 6.65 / 6.36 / 6.54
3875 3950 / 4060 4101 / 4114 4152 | -2.6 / 6.3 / 9.15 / 8.47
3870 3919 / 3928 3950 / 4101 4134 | 5.5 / 6.76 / 9.06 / 7.22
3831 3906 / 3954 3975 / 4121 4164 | 4.0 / 6.06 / 8.98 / 7.08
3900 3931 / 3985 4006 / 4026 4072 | -2.2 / 6.75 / 8.76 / 7.95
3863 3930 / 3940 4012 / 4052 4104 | 4.5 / 6.83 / 8.96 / 7.76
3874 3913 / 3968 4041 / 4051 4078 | -2.4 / 6.57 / 8.77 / 8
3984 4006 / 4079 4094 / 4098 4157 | -0.8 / 8.79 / 9.05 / 8.97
